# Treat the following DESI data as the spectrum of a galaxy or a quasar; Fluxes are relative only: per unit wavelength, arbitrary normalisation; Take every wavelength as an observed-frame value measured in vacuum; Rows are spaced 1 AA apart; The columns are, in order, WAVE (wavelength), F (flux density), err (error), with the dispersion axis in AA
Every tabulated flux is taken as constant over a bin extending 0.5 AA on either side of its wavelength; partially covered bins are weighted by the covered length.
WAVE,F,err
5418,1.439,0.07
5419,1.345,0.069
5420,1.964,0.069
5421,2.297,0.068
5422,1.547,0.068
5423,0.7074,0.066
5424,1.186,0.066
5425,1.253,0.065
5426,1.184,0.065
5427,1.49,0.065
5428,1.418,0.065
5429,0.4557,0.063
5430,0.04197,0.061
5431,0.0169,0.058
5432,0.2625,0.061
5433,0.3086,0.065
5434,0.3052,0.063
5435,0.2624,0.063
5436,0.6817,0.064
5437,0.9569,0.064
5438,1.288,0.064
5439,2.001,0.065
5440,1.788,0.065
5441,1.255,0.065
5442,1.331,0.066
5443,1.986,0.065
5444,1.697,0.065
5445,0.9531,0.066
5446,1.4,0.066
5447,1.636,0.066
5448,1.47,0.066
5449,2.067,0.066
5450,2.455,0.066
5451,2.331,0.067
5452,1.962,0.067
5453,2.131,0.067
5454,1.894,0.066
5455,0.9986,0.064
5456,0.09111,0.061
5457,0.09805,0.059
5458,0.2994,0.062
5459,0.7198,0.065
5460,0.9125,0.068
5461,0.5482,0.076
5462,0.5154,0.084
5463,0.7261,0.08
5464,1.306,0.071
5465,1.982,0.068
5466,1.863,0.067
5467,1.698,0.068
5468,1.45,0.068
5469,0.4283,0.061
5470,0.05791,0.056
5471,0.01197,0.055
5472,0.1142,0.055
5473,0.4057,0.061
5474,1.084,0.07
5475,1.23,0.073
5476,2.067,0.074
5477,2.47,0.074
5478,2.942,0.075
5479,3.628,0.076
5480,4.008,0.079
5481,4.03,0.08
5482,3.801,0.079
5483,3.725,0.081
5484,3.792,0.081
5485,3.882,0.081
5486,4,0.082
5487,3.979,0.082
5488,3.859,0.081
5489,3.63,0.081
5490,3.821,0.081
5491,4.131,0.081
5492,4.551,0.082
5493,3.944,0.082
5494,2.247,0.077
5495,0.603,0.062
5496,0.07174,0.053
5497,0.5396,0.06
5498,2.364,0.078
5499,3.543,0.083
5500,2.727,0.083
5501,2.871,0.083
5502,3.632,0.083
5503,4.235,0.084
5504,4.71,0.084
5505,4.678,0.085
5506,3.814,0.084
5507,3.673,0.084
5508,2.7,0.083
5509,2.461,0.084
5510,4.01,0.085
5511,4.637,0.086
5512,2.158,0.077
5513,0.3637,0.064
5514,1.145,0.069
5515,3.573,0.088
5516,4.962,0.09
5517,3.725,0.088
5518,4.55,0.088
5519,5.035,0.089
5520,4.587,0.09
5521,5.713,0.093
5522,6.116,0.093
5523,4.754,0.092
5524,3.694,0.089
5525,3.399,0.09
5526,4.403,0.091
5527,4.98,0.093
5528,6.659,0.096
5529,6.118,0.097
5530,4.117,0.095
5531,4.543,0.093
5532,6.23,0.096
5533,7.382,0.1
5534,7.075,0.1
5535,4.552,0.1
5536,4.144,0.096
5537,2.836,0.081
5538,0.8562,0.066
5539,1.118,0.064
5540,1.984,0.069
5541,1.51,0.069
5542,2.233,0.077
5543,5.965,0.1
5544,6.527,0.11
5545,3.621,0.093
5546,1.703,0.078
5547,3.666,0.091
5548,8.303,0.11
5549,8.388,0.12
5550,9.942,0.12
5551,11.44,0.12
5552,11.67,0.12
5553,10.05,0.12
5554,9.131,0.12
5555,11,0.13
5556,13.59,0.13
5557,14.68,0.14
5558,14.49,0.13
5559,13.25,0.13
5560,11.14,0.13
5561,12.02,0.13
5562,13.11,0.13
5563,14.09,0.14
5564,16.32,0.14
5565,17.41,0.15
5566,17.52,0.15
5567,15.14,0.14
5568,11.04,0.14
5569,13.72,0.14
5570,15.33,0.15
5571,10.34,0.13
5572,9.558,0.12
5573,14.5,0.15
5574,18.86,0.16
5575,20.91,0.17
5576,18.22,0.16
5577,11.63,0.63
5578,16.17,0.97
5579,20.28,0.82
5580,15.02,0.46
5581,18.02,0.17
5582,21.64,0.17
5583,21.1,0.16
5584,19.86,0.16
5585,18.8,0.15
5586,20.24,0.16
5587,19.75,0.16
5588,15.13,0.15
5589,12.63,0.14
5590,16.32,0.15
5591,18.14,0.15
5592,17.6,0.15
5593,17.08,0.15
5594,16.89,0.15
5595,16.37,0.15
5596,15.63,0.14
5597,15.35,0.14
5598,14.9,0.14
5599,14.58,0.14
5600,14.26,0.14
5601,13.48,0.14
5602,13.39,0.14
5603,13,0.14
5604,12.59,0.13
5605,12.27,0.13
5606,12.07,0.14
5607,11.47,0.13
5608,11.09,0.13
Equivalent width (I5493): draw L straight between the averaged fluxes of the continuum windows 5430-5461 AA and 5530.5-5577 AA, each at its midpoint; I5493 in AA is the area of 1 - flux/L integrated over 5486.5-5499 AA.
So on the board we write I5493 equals 5.1 AA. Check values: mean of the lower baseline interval 1.16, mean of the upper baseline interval 9.83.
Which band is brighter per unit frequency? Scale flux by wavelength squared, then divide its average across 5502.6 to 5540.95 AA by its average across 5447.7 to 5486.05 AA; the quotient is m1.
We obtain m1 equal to 2.4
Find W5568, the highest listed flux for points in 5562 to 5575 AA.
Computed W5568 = 20.91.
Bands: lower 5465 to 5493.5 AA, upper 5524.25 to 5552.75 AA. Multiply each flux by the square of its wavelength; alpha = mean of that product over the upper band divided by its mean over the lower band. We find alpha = 2.01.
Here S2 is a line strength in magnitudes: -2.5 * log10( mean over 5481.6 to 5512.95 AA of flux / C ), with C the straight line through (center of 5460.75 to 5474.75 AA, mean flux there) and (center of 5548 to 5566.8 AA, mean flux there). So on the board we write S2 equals 0.31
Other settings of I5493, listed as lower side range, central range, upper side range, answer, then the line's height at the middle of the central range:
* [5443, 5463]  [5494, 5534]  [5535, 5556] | 5.6 AA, 4.37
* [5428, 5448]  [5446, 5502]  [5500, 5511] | 8.7 AA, 2.43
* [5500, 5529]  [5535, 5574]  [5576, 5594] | 8.8 AA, 11.7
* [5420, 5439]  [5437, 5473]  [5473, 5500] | 9.4 AA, 1.83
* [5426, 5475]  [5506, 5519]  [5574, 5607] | 7.6 AA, 7.82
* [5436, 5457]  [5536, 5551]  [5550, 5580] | 9.4 AA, 11.7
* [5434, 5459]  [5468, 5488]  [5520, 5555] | 3.5 AA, 2.78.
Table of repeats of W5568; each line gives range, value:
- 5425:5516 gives 4.962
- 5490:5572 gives 17.52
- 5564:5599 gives 21.64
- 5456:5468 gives 1.982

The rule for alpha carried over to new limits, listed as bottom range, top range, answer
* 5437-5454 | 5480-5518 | 1.95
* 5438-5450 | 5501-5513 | 2.23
